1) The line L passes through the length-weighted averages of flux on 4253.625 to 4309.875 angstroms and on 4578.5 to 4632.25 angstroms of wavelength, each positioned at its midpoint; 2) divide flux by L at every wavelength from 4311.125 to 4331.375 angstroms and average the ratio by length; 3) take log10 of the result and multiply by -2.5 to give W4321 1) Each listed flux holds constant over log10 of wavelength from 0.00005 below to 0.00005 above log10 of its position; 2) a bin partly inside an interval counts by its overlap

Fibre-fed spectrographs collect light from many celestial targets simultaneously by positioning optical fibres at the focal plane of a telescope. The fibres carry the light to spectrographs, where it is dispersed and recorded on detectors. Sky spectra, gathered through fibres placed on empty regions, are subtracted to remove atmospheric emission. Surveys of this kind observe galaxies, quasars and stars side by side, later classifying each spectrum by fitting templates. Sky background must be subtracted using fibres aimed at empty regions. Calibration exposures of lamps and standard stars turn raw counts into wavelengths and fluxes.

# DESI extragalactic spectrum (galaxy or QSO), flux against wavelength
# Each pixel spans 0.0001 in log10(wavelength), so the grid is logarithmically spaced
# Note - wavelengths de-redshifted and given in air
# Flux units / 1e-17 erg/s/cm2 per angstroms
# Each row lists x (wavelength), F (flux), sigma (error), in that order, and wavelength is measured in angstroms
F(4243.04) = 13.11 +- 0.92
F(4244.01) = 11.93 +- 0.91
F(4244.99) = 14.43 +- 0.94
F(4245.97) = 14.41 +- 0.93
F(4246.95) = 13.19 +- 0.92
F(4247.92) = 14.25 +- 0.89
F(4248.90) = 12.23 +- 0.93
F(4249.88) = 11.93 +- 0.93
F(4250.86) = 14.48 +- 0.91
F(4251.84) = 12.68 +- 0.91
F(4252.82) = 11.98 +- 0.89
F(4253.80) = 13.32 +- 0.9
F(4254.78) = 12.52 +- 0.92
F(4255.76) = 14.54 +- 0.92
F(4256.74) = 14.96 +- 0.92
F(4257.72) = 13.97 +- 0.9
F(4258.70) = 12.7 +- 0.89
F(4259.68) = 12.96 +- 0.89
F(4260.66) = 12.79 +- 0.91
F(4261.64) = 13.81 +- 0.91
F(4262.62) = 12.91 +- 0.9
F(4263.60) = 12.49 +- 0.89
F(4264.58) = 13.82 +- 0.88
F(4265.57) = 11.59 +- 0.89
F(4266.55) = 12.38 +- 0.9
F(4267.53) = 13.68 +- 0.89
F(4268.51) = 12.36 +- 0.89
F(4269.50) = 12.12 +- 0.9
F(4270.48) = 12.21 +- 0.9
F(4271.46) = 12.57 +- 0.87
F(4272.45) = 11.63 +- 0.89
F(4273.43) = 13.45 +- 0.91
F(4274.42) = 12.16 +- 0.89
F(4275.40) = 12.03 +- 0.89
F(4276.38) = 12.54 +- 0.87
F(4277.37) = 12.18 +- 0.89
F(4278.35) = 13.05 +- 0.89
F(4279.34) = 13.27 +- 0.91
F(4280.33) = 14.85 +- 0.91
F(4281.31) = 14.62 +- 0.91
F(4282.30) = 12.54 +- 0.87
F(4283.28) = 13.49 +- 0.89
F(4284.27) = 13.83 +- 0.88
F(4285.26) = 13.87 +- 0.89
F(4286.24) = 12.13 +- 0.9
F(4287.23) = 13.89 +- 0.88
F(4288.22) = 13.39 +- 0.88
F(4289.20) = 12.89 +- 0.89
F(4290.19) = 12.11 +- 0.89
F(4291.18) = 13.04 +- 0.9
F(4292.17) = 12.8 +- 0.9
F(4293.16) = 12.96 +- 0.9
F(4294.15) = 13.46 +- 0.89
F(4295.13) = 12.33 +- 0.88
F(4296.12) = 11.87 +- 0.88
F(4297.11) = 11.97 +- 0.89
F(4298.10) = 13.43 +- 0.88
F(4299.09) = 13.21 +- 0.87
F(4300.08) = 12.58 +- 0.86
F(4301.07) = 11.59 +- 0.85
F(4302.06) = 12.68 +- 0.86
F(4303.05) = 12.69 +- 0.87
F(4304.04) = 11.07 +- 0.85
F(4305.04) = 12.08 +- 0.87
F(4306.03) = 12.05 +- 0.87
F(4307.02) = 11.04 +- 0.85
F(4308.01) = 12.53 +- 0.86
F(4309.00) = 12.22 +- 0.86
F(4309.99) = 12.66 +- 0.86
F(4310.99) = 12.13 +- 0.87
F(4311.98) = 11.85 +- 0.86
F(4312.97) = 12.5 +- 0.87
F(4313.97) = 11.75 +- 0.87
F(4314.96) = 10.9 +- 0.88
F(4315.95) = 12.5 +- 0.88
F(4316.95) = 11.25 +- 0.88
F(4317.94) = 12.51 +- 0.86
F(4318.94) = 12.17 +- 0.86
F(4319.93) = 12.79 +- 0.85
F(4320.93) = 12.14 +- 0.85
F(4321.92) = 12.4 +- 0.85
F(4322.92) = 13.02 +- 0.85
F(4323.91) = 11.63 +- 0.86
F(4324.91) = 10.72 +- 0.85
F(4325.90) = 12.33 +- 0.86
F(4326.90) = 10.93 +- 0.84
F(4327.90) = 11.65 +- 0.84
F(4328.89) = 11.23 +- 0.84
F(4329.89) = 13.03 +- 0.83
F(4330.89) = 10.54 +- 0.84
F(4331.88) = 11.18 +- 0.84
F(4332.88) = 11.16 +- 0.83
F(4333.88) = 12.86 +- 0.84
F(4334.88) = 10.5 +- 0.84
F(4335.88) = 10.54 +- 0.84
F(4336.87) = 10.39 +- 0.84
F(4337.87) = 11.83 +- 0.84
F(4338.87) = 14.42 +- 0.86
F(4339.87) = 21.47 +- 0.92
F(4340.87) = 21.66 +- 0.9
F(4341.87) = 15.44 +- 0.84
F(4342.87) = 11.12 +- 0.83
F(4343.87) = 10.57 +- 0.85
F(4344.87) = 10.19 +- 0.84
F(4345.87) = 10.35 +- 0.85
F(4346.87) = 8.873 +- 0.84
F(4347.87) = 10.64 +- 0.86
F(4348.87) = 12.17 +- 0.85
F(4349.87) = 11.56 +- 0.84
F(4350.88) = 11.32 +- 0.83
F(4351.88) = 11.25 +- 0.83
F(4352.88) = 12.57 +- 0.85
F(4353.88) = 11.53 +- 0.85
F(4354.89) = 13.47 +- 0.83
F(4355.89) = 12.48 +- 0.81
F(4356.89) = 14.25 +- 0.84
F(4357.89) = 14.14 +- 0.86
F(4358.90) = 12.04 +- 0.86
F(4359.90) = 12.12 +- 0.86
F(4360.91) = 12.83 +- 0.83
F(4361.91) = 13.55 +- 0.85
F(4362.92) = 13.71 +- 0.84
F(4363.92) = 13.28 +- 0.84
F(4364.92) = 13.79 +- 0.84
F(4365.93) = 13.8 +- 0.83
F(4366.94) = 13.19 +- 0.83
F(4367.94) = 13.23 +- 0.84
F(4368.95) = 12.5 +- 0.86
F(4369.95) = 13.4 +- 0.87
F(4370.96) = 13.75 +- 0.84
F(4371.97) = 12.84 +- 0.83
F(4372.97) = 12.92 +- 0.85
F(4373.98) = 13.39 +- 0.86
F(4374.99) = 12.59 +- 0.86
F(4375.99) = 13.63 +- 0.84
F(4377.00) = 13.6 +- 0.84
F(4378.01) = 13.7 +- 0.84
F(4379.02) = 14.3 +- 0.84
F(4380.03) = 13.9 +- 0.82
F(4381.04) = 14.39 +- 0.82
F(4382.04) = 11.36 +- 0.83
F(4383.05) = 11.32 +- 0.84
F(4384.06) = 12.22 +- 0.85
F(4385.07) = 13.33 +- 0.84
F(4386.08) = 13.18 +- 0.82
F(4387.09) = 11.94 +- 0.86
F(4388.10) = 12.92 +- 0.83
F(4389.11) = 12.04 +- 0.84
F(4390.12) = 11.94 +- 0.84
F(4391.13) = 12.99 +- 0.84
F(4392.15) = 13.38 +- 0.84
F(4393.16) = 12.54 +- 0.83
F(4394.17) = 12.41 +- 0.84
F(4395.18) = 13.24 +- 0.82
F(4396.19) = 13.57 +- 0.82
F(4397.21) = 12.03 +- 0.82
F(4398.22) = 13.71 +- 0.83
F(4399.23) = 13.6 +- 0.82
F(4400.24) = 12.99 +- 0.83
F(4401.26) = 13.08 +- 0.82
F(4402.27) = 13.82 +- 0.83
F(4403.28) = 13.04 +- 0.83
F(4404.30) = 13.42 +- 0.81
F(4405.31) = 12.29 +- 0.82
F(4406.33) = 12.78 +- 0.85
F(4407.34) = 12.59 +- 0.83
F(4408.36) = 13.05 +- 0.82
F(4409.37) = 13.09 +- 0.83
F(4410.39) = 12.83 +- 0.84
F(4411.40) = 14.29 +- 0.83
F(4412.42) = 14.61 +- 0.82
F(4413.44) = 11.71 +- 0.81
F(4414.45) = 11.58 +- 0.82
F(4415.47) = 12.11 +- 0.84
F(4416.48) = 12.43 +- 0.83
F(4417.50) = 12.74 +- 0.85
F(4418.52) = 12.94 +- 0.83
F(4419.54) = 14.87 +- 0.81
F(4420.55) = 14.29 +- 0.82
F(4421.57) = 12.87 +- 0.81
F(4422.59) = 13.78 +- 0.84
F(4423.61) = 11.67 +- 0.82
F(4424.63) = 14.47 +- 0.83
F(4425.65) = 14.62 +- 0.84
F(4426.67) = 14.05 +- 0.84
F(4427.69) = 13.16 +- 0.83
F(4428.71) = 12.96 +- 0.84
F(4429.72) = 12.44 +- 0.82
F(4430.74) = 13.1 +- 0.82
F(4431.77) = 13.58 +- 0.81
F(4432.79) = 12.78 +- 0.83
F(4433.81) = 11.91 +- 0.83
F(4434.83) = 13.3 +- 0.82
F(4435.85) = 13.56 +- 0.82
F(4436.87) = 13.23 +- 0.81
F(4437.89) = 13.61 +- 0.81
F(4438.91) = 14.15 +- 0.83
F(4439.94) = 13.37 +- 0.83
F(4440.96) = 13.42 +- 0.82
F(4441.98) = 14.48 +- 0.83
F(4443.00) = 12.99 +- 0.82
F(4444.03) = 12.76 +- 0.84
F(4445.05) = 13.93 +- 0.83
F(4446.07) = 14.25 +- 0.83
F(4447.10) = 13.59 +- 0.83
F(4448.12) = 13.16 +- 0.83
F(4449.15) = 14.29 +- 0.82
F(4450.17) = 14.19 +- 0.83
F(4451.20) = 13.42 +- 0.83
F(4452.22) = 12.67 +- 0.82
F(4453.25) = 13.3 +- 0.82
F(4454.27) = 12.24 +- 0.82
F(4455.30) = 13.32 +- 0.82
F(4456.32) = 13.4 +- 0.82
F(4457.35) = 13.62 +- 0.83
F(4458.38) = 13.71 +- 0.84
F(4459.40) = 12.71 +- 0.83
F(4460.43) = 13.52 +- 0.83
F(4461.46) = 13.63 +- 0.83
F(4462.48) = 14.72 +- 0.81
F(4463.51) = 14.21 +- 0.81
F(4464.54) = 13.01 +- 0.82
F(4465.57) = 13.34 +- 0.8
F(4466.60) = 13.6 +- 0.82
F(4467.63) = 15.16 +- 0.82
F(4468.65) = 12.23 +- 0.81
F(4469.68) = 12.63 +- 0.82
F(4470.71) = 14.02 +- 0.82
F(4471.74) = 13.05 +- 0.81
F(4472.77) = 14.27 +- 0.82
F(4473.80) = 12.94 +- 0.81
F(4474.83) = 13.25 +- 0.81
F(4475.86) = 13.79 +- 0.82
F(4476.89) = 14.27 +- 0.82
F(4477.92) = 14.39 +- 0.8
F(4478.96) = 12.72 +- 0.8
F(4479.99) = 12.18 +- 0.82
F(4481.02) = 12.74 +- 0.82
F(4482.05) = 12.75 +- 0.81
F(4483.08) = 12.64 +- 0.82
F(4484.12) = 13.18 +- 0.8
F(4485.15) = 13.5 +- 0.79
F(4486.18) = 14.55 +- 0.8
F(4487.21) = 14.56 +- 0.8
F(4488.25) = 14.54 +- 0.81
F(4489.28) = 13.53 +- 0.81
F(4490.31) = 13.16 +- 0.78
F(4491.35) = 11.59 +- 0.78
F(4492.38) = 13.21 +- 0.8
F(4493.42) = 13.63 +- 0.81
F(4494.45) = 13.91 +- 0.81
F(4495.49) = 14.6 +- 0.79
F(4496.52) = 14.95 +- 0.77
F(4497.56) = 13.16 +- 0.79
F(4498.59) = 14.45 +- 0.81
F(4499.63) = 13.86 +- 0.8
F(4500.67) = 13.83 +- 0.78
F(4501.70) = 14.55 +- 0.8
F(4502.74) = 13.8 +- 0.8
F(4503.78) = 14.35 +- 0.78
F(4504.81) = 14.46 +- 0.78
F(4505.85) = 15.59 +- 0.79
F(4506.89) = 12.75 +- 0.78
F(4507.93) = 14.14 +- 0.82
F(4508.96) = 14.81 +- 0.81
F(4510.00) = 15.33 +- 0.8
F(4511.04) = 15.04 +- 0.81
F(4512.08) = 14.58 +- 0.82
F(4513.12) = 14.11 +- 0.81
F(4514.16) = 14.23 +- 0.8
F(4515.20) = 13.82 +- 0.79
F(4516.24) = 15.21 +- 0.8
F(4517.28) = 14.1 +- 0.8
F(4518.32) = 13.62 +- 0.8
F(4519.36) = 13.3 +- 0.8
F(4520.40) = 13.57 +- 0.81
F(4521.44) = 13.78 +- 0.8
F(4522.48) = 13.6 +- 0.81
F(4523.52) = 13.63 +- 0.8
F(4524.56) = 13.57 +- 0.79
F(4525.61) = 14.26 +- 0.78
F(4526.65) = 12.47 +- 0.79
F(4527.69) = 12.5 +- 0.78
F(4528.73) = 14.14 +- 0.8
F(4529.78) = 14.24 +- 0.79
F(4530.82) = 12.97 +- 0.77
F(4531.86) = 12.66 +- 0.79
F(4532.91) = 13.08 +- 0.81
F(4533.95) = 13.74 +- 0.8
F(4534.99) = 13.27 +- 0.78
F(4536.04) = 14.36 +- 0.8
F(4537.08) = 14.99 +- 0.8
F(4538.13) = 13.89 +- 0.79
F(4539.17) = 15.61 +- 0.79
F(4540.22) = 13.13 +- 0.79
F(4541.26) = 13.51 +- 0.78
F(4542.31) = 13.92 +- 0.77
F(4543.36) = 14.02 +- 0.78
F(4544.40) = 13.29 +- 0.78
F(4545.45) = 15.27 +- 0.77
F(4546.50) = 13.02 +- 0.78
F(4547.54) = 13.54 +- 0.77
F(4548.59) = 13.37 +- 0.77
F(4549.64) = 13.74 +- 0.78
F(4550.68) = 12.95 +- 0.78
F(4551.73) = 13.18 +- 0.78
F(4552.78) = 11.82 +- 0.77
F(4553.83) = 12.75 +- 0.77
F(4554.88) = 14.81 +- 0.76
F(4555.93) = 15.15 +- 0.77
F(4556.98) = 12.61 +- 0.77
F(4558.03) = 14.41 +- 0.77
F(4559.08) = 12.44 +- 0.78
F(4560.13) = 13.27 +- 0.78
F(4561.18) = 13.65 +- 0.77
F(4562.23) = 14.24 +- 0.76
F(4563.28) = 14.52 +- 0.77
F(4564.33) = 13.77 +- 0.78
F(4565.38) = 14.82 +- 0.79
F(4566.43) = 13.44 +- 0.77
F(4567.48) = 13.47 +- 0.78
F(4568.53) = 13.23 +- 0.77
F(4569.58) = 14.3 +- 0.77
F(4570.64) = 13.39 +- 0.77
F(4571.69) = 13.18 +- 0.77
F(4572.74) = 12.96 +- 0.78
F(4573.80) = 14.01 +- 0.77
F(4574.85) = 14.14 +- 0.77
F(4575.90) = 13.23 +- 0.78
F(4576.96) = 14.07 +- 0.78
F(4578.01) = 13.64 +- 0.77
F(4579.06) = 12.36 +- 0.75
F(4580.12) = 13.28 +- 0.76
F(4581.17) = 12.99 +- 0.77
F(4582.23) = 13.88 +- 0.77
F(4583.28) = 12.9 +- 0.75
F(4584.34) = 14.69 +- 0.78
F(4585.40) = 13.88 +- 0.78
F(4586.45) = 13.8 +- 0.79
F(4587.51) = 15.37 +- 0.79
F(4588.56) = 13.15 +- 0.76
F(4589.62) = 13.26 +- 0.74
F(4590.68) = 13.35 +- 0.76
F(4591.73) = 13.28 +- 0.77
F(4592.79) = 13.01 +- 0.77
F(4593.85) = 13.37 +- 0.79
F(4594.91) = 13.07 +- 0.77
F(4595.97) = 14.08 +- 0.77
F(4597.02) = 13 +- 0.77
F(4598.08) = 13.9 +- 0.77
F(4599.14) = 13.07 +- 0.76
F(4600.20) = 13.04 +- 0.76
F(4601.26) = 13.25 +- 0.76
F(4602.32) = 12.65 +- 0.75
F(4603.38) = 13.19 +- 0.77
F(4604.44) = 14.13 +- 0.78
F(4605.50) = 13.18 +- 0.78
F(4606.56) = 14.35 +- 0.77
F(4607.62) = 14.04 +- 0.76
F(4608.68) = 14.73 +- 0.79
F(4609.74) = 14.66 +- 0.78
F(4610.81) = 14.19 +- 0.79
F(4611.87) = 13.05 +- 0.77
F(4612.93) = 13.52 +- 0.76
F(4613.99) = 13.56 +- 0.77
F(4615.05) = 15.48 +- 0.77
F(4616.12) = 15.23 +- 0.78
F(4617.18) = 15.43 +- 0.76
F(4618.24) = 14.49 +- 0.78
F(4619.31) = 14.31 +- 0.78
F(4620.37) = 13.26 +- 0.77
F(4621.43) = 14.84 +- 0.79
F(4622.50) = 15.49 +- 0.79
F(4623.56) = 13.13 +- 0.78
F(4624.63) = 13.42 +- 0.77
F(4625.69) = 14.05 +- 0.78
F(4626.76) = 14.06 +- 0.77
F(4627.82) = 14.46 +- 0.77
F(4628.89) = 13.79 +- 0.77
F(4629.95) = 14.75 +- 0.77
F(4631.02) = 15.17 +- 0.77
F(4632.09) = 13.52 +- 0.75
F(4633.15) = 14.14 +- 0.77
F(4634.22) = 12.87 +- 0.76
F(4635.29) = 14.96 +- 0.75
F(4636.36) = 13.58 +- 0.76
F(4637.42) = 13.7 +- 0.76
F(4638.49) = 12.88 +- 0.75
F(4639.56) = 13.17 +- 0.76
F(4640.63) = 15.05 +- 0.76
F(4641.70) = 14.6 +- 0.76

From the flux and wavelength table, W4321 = 0.09 mag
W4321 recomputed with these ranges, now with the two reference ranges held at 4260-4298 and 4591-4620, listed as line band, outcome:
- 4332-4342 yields -0.07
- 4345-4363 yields 0.09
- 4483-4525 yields -0.04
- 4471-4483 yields 0.01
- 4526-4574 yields 0.00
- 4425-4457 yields 0.00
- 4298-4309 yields 0.06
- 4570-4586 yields 0.02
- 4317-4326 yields 0.07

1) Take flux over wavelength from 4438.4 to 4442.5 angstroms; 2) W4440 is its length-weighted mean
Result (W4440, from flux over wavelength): 13.9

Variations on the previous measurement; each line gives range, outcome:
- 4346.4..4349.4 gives 10.6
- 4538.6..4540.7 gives 14.4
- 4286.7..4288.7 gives 13.6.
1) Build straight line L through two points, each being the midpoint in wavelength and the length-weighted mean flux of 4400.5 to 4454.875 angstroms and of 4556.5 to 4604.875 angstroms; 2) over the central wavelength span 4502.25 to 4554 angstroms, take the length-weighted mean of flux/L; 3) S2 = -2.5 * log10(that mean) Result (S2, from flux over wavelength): -0.03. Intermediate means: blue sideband 13.3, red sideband 13.5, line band 13.8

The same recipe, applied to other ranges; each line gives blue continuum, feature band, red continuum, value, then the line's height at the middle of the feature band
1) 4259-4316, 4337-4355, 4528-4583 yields 0.011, 12.9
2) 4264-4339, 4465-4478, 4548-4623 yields -0.034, 13.2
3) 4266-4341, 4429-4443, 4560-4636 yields -0.014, 13.1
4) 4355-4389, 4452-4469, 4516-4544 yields 0.001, 13.5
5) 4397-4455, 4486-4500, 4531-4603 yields -0.032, 13.4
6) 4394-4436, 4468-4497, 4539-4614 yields -0.011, 13.3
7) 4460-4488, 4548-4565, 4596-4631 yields 0.021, 13.8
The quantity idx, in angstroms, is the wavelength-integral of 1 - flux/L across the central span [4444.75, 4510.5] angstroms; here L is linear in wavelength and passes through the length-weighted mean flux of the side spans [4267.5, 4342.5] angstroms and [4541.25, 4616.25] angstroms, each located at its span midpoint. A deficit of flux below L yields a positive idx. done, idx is -2.0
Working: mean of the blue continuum 12.6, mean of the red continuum 13.6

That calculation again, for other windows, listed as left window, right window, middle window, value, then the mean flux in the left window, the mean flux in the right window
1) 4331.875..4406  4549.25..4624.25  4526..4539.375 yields -0.1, 12.9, 13.7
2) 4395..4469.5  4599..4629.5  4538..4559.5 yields 0.2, 13.3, 14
